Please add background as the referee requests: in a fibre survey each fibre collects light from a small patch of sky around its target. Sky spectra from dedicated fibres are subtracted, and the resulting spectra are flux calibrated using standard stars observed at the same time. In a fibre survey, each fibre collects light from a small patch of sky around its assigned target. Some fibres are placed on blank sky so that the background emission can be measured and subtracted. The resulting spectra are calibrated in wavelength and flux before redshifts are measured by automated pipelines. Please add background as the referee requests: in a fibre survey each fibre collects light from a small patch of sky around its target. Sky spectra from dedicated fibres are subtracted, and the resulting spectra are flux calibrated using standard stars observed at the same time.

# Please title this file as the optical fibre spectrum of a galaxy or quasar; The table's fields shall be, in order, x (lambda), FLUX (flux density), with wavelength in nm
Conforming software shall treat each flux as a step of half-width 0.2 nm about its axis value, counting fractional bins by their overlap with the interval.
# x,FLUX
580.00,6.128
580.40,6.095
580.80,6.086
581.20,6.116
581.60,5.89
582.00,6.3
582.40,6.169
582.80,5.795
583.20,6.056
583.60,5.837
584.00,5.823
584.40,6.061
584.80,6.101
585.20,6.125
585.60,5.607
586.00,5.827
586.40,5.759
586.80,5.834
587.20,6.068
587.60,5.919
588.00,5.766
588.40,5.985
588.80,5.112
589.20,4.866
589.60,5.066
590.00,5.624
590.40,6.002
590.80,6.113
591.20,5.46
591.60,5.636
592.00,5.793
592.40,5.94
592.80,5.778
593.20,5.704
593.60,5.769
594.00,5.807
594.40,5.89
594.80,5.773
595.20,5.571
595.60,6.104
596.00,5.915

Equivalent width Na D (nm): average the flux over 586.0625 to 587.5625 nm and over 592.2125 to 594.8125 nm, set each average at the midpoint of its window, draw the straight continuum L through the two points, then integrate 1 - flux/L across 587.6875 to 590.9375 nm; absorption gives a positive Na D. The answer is 0.16 nm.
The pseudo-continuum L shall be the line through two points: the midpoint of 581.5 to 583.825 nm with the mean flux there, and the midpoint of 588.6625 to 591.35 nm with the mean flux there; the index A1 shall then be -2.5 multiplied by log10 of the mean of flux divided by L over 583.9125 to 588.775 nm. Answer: -0.03 mag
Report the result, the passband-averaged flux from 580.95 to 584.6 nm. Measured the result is 6.01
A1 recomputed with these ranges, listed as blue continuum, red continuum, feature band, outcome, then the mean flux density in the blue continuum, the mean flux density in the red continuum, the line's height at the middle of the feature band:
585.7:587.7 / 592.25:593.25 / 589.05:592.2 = 0.05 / 5.87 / 5.82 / 5.83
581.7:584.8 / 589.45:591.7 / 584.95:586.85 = 0.01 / 6.01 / 5.66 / 5.88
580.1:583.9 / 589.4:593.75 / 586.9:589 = 0.01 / 6.03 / 5.72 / 5.84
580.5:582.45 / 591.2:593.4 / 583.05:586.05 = 0.01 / 6.11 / 5.74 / 6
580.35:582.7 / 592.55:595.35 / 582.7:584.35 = 0.03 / 6.1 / 5.76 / 6.04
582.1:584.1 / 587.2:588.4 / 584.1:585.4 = -0.02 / 5.96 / 5.9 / 5.94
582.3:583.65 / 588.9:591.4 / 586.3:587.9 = -0.04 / 5.96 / 5.51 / 5.7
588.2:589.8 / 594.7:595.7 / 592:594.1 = -0.04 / 5.26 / 5.79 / 5.61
